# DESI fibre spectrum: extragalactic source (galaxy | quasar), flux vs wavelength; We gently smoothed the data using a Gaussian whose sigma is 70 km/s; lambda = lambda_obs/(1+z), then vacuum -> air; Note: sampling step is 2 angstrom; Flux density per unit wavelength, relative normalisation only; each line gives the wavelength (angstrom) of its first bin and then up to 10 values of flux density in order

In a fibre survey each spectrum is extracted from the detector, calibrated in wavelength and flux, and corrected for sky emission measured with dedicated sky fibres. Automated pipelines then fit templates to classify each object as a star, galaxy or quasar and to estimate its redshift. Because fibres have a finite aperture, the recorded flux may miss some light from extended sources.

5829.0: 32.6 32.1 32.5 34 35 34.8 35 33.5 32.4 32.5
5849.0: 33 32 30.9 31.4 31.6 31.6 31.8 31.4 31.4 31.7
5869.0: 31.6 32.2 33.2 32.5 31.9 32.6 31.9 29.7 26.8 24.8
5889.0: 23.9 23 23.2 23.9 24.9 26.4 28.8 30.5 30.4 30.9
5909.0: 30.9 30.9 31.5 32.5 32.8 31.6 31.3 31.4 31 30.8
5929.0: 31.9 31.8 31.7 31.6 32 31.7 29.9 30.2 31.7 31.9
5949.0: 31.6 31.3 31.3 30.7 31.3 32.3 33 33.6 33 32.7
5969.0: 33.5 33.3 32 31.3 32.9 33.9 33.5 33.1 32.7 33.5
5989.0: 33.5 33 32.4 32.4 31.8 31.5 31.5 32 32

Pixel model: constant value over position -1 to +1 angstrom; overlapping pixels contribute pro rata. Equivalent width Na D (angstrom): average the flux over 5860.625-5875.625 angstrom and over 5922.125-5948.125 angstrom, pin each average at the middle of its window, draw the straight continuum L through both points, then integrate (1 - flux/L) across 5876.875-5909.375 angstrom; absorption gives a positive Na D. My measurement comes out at 4.1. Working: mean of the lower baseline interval 32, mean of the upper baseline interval 31.4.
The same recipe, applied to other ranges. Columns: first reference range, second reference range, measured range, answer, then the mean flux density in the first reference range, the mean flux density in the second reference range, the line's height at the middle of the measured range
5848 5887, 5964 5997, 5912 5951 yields 0.86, 31.4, 32.9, 32.2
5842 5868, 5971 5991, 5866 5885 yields 0.27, 31.9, 33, 32.1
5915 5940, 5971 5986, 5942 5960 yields 0.46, 31.7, 32.8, 32.2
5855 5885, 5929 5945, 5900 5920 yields 0.23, 31.6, 31.3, 31.4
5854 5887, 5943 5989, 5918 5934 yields 0.25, 31.3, 32.4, 31.9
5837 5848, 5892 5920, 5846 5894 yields 2.37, 33.8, 29.2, 31.8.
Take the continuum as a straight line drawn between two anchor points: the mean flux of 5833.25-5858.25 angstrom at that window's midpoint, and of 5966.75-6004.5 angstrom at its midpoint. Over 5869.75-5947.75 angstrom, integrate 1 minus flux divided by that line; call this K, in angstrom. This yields 6.7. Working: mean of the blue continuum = 33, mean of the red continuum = 32.6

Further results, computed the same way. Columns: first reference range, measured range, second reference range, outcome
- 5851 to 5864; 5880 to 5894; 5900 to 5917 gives 2.2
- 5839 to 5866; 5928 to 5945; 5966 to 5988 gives 0.7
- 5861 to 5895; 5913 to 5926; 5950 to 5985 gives -0.4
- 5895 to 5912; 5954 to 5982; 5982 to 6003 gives -1.0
